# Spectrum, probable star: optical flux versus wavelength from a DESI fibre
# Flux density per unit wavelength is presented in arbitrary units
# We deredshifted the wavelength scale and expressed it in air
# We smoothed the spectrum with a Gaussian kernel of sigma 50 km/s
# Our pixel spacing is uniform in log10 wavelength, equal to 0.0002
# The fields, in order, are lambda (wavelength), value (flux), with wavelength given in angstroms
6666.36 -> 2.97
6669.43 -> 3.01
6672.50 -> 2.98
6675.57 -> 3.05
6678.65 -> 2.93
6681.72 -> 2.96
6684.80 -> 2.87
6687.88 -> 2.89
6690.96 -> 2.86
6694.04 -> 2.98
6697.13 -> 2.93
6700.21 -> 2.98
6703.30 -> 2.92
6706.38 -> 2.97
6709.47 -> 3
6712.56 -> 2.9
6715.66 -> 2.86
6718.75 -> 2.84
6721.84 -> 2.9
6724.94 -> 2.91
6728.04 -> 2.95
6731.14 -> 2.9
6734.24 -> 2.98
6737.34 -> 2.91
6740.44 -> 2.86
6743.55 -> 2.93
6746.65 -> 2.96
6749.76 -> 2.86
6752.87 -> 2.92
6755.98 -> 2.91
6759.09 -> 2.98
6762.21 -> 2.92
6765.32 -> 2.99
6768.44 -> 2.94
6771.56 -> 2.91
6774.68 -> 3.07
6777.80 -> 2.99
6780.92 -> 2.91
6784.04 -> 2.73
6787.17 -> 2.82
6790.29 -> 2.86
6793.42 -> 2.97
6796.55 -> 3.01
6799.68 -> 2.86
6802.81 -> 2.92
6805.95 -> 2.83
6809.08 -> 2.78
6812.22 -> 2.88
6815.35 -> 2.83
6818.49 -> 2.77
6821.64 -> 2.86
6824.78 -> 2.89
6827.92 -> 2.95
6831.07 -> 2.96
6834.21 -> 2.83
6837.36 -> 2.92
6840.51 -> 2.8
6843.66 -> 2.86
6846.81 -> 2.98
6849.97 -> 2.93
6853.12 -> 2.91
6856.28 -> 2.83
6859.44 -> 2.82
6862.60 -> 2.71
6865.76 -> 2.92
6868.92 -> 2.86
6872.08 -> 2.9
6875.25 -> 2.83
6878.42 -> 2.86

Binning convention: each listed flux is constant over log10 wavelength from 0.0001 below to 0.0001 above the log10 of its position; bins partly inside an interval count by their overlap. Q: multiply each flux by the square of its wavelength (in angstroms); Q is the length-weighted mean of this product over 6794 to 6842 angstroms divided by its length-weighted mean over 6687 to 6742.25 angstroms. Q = 1.02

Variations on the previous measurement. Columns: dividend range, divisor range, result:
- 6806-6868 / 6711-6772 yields 1.01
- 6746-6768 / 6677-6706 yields 1.02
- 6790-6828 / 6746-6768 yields 1.00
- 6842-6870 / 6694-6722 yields 1.02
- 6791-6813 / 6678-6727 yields 1.02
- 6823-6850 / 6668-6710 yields 1.03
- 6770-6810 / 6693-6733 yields 1.01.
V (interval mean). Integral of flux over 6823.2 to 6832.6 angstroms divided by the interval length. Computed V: 2.93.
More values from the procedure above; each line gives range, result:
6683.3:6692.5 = 2.87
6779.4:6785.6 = 2.82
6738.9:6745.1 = 2.89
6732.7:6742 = 2.92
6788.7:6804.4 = 2.92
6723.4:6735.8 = 2.93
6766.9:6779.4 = 2.98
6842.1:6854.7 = 2.92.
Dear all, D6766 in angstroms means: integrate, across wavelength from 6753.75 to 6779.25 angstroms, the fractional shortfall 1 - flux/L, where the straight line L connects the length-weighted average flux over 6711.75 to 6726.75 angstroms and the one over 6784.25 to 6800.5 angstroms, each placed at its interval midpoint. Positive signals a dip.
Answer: -0.66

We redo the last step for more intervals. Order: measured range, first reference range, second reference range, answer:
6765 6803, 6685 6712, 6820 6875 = -0.22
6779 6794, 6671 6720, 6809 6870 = 0.19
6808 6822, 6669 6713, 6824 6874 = 0.35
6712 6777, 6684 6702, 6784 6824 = -0.74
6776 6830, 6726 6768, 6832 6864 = 0.29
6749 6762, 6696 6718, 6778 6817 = -0.09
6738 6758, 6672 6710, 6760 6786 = 0.18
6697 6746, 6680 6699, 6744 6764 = 0.00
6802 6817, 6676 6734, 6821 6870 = 0.24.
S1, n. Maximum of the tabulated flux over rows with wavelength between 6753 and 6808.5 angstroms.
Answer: 3.07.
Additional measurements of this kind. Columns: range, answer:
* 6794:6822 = 3.01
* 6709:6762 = 3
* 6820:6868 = 2.98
